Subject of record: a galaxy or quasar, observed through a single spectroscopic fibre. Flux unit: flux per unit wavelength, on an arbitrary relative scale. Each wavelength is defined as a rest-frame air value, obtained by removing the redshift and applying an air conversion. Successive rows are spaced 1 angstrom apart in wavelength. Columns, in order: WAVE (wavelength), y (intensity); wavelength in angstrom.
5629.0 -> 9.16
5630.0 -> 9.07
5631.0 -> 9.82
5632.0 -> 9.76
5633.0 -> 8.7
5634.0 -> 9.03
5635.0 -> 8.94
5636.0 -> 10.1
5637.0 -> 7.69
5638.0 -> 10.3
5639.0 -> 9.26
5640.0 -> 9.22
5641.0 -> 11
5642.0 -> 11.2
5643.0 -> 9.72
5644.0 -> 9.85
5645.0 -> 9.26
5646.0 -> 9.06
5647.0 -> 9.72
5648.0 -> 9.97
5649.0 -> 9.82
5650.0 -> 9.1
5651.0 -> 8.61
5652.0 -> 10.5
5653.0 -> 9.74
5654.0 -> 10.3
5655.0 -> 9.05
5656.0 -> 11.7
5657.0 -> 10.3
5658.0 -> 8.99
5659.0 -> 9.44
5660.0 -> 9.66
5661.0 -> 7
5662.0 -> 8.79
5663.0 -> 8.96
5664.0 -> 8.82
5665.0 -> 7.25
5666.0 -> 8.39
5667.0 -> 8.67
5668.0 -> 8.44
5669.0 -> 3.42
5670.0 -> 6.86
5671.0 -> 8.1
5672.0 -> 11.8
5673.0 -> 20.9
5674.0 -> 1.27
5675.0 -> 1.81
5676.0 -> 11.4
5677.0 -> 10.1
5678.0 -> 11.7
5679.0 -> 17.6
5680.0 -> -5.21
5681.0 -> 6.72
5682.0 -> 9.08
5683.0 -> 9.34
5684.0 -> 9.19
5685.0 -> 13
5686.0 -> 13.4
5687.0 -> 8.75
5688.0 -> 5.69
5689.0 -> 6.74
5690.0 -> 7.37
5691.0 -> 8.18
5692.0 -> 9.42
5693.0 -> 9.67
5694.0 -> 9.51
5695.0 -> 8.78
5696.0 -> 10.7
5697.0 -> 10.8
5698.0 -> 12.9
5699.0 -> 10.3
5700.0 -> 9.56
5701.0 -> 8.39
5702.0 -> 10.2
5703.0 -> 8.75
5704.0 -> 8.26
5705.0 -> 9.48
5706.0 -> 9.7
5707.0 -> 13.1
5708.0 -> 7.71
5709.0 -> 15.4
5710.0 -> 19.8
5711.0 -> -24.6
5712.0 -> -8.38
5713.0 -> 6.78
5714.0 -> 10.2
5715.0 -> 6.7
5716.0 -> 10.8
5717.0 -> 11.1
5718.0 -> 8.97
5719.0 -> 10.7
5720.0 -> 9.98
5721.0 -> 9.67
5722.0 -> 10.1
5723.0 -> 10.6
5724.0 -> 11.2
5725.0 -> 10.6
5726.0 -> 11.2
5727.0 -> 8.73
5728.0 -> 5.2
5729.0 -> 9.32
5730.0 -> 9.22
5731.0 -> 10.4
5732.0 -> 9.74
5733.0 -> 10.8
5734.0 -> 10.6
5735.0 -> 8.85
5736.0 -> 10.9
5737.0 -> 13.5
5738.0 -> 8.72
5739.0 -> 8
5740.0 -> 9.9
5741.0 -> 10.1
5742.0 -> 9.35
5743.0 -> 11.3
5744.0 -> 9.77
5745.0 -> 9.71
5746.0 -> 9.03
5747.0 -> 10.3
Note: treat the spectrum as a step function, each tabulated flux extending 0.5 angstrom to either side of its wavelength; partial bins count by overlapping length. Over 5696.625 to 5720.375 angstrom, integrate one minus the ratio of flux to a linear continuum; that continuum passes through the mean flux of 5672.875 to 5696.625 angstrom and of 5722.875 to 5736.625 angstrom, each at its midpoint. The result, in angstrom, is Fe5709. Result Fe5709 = 2.9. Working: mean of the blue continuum 8.78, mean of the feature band 8.17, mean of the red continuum 9.82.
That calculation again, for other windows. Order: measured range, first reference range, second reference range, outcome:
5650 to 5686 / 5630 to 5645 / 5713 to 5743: 2.6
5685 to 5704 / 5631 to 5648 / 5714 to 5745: 0.6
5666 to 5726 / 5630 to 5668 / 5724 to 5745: 5.9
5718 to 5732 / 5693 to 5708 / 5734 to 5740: 0.4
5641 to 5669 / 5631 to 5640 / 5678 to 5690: -0.8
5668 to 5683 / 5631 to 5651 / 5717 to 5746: 2.1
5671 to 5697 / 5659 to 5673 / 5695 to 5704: 0.8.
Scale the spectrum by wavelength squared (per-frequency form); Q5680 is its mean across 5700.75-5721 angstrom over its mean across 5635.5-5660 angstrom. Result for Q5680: 0.8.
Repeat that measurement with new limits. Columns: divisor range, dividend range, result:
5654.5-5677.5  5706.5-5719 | 0.77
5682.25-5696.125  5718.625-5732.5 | 1.07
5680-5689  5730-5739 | 1.23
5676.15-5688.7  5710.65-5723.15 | 0.64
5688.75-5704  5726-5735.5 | 1.00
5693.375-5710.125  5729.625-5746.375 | 0.96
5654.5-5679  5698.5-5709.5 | 1.13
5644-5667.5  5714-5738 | 1.10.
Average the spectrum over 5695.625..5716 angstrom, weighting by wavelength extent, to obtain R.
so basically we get 7.84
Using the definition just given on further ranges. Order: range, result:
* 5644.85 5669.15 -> 9.07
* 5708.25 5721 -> 6.6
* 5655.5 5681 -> 8.61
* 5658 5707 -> 8.98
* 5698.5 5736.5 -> 8.68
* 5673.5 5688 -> 8.34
